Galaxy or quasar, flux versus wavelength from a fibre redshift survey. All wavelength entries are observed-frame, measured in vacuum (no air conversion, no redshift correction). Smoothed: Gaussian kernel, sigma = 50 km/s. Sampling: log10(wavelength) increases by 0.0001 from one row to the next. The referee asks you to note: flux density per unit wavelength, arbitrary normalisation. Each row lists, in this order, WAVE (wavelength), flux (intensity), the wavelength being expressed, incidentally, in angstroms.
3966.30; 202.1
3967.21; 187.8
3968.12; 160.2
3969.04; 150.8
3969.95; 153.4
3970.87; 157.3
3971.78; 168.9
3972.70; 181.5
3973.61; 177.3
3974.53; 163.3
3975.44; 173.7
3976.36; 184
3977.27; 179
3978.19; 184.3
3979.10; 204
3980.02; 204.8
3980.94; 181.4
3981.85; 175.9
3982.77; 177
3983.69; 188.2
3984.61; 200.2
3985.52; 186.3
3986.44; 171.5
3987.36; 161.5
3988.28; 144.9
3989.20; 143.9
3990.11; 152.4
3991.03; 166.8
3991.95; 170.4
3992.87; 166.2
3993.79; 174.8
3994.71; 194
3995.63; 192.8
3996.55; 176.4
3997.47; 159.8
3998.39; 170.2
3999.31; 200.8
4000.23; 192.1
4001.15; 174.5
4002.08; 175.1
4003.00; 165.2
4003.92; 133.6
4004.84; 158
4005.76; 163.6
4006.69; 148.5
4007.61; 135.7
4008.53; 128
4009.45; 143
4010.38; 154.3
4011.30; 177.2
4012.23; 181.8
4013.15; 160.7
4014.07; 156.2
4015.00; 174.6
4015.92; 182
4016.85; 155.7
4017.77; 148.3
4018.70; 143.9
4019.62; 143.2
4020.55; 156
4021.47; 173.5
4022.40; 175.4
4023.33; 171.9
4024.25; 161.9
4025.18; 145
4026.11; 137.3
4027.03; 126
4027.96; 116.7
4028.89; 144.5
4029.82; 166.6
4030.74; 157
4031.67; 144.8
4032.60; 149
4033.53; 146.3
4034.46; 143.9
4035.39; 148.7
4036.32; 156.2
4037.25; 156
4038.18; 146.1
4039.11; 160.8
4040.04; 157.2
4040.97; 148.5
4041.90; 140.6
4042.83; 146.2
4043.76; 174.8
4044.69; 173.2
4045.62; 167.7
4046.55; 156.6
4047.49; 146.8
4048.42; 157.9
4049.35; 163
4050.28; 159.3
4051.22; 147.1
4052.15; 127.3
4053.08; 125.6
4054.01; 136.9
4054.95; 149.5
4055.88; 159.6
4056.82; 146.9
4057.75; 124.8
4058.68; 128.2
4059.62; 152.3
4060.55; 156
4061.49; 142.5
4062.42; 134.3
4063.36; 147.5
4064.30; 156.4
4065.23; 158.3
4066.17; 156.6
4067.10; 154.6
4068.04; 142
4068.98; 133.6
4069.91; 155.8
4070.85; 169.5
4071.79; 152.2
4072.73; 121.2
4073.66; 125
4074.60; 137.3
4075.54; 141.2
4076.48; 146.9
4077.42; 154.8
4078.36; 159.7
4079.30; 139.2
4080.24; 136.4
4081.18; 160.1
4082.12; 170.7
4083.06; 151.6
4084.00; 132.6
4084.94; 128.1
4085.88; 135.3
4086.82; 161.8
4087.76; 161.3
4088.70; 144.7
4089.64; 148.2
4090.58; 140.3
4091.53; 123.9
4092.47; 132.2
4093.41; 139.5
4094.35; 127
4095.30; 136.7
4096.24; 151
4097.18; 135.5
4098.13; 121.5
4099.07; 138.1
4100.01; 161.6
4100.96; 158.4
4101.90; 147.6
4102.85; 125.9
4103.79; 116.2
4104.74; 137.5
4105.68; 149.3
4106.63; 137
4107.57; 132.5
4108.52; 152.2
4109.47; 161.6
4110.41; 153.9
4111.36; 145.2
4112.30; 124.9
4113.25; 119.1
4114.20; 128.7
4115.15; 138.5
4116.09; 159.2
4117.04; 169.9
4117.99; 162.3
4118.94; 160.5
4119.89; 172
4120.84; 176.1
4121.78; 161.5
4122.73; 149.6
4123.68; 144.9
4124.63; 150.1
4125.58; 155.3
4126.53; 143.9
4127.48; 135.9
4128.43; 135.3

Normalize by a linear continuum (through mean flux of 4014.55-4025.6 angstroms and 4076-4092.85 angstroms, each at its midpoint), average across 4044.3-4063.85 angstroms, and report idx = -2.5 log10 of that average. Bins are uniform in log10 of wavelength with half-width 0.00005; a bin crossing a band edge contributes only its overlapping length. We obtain 0.04 mag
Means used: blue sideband 161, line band 148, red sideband 146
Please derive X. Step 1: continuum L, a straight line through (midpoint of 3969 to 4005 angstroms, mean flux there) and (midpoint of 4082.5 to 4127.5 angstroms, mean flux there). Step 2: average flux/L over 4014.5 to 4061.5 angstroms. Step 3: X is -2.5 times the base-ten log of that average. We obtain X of 0.068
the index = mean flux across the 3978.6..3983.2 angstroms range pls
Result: 189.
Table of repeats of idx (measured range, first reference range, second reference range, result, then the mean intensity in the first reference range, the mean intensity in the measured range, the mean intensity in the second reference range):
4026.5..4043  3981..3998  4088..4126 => 0.10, 173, 148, 145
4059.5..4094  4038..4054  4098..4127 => 0.03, 153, 146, 147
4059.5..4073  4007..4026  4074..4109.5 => -0.01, 158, 149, 143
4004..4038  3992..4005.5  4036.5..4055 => 0.07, 174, 153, 152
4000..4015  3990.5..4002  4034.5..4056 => 0.08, 178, 159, 152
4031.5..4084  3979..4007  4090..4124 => 0.06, 173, 149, 144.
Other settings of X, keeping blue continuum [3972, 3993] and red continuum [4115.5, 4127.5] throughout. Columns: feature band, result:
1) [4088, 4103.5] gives 0.16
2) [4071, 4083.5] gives 0.12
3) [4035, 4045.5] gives 0.08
